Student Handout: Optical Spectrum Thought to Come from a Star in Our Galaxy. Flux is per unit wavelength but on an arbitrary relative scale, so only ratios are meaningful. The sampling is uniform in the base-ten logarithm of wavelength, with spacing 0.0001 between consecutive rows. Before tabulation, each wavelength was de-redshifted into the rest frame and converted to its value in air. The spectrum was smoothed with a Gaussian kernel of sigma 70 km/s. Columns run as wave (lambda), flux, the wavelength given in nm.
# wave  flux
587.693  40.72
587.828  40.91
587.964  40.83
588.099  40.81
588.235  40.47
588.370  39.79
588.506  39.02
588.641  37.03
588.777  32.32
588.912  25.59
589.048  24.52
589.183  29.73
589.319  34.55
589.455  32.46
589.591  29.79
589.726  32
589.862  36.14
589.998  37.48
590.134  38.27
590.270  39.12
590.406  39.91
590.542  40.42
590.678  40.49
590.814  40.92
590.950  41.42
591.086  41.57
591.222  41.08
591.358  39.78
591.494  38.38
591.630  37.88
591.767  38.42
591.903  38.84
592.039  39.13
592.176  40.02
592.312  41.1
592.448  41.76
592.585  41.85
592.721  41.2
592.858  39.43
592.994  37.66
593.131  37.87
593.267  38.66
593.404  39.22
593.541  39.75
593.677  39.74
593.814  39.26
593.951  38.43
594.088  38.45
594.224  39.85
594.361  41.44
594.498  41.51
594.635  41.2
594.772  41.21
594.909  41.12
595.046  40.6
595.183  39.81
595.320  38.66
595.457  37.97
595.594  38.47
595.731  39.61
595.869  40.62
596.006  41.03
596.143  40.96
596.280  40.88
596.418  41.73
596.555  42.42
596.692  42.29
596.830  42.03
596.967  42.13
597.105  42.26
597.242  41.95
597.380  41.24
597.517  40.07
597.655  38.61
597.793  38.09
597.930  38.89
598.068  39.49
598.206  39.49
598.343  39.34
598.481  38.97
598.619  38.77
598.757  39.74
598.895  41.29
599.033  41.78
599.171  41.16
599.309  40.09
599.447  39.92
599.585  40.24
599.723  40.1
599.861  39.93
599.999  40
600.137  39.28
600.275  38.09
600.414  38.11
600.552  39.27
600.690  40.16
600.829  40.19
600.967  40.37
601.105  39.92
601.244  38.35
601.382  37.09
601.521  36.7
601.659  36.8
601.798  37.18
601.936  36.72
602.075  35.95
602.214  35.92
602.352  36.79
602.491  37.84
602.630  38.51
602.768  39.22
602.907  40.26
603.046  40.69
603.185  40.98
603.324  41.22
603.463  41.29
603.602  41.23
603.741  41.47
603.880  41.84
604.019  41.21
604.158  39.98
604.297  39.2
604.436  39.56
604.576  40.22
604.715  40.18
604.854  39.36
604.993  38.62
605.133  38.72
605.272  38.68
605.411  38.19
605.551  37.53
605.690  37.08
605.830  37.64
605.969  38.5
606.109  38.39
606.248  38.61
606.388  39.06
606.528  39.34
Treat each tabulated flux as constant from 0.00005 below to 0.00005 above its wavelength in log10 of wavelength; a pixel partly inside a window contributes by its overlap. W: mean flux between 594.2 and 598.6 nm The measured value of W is 40.4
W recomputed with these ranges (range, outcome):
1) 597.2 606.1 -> 39.3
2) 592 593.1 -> 40.2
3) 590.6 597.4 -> 40.3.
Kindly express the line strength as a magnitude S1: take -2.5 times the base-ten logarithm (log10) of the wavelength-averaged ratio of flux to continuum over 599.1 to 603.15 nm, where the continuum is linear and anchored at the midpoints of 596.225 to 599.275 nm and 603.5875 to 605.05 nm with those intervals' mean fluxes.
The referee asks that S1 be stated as 0.04 mag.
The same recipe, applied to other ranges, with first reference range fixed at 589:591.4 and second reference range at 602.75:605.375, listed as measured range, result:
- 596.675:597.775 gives -0.071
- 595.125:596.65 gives -0.058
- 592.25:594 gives -0.063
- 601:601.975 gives 0.052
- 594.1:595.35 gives -0.075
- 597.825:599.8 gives -0.029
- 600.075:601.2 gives -0.001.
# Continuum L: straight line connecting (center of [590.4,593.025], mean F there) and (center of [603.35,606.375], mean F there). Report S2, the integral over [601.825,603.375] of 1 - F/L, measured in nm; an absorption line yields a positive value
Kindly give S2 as 0.04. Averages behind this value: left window 40.1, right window 39.4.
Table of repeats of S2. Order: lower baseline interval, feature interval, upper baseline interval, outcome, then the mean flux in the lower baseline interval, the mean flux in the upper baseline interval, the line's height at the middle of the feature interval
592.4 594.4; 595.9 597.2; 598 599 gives -0.07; 39.6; 39.7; 39.6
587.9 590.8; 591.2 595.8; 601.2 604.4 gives -0.36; 35.8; 39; 36.8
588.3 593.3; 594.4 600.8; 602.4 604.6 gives -0.21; 37.5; 40.2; 39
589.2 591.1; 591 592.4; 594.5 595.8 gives -0.06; 37.1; 39.9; 38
